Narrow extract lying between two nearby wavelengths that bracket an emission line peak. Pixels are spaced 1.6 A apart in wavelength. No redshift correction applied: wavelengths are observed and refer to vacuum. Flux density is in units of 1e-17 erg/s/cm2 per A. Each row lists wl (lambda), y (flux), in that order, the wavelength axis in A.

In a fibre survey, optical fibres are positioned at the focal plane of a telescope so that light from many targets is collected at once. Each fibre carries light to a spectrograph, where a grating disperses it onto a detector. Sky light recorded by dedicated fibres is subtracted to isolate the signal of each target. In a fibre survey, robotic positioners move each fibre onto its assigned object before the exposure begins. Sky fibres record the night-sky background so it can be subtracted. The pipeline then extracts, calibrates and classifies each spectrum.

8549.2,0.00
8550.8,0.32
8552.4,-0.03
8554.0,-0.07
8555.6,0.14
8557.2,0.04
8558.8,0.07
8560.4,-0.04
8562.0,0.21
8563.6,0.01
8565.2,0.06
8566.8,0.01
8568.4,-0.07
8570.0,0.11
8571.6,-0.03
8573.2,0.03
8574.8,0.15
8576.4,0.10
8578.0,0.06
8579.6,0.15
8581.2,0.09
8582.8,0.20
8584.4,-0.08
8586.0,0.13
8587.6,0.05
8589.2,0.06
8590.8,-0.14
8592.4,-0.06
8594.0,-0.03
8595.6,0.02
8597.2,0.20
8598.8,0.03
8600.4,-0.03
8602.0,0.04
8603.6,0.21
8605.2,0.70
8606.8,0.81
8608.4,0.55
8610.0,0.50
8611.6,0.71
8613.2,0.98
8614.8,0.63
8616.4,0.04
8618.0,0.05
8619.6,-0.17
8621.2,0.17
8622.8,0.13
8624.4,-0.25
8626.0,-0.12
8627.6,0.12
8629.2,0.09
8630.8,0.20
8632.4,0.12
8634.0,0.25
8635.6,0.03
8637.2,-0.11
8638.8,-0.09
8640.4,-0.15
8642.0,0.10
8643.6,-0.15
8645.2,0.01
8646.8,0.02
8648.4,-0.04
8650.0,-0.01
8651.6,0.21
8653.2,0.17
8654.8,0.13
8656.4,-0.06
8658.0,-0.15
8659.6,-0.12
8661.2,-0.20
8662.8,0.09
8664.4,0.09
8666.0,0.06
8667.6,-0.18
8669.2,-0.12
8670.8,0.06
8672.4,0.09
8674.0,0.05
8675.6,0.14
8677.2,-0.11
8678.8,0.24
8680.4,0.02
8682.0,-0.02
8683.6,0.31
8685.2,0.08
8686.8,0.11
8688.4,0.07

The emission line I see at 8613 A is [O II]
